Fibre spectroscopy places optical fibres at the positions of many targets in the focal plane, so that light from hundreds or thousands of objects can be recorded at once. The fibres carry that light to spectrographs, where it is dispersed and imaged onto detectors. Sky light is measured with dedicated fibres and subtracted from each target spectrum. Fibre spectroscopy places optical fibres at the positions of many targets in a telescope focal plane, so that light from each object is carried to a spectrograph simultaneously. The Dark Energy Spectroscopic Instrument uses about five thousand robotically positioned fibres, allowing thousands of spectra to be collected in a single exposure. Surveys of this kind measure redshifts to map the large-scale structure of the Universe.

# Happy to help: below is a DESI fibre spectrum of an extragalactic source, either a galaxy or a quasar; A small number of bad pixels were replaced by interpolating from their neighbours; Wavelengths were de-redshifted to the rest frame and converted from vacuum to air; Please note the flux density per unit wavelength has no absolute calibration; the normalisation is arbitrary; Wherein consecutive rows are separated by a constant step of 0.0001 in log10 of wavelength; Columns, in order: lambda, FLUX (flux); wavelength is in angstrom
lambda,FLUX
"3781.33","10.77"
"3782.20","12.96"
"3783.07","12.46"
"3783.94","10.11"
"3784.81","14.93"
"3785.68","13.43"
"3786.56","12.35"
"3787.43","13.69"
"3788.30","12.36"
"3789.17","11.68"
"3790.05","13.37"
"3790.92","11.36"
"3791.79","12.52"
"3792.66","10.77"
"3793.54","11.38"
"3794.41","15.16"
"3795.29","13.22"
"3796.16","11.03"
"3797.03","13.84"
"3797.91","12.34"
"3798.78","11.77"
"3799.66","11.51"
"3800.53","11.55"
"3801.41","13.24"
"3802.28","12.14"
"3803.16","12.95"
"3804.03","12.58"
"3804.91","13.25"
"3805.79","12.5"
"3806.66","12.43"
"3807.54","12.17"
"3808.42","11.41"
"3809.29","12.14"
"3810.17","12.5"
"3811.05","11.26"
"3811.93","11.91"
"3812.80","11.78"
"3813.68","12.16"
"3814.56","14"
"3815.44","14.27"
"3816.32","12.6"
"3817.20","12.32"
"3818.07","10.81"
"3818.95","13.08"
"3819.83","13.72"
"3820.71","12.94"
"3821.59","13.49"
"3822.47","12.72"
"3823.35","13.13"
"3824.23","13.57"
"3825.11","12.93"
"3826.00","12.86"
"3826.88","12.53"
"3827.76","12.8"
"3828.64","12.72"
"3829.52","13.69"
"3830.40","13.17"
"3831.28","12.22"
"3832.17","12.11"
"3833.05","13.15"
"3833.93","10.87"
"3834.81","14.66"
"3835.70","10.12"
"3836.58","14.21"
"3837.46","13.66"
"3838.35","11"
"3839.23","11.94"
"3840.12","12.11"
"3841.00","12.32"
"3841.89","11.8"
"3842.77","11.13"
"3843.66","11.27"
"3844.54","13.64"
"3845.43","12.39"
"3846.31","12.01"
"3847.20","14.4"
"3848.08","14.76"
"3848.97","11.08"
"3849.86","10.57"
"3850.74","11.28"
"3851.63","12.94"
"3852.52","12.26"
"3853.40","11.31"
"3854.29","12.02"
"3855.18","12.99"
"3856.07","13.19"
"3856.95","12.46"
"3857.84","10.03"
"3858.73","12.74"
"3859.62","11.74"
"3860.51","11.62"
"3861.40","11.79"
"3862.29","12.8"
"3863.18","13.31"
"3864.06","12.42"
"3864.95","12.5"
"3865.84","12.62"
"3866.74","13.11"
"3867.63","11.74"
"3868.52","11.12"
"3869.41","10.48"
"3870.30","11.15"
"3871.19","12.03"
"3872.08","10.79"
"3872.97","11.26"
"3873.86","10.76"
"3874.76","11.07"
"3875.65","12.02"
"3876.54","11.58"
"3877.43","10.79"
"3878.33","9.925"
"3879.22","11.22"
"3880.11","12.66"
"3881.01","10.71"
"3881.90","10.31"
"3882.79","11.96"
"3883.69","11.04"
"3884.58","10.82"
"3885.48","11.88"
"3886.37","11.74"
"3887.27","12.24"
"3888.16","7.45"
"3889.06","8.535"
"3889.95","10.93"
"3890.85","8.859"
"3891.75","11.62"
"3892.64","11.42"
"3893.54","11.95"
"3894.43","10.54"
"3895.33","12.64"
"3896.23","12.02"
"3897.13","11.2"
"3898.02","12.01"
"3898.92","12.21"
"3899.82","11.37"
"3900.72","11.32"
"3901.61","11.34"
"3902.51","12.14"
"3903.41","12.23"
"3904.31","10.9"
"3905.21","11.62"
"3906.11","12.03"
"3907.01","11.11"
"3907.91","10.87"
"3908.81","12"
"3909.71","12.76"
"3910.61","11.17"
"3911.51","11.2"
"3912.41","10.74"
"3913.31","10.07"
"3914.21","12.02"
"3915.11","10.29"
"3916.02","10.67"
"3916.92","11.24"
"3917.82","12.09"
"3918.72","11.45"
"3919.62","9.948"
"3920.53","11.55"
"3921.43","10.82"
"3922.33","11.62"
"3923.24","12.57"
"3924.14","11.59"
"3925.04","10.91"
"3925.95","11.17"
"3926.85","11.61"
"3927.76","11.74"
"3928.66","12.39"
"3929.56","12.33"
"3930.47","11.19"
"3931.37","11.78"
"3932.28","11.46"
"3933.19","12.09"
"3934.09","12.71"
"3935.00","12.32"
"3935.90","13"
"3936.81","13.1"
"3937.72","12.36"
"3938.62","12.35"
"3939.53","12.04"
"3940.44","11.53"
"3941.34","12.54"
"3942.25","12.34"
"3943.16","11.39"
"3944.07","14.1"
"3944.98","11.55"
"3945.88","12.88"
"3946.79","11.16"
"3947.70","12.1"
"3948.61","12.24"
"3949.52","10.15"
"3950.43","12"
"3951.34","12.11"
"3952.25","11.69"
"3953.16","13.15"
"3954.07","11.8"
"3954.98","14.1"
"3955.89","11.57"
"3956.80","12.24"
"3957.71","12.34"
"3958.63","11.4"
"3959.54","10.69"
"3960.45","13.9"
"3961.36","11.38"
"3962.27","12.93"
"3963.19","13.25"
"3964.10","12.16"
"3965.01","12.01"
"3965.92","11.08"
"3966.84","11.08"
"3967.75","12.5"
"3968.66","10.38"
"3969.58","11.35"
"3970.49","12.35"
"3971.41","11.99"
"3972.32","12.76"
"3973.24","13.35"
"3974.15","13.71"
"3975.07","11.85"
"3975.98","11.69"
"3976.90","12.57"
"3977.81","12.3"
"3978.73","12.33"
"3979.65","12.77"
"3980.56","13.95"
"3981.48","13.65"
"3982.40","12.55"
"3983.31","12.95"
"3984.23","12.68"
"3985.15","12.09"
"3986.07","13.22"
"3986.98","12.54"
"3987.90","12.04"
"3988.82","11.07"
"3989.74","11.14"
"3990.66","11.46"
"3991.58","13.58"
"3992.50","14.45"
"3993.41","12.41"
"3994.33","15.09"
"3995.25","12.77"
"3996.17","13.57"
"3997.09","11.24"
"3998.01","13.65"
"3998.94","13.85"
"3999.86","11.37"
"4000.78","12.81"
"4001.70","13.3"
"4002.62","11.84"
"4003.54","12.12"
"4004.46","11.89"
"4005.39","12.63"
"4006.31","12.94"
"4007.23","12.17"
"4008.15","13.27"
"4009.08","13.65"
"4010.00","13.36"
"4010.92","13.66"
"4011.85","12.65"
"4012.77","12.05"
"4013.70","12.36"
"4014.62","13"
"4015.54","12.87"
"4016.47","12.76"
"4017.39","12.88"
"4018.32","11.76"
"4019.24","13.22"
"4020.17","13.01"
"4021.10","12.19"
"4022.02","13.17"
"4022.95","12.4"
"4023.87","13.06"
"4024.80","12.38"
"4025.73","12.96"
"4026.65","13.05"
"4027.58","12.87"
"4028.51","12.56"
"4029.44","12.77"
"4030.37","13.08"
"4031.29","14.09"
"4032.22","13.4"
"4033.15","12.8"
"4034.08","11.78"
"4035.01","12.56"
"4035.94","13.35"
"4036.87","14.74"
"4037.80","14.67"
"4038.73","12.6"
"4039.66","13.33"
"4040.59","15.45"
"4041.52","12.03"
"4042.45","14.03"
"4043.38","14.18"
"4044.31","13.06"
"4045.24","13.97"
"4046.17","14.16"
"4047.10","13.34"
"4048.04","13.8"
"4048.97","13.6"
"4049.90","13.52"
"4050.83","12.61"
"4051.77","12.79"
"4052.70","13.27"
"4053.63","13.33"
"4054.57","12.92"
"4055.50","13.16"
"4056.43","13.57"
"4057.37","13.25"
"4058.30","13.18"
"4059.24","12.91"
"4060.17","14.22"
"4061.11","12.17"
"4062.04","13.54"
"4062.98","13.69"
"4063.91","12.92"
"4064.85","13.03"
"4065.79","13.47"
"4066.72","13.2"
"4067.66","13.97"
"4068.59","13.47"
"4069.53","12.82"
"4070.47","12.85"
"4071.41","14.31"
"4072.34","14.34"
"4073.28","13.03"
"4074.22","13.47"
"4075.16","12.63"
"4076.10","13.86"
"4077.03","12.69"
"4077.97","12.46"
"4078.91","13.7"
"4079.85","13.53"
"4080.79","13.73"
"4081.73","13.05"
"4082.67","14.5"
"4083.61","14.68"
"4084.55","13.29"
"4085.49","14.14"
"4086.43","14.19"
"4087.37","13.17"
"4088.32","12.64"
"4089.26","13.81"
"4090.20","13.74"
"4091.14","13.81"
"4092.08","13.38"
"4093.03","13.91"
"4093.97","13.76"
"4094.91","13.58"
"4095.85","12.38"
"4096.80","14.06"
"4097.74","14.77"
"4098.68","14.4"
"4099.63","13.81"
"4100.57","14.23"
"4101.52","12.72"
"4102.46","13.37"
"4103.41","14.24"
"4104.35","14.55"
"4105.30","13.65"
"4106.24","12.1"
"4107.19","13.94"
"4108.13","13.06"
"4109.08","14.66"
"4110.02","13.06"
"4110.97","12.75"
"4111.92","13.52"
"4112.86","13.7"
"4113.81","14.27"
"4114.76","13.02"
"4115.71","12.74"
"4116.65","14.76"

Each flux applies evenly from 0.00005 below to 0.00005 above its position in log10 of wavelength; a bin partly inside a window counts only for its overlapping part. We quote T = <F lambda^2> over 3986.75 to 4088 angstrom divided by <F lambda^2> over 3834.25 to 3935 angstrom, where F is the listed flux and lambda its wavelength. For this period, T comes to 1.22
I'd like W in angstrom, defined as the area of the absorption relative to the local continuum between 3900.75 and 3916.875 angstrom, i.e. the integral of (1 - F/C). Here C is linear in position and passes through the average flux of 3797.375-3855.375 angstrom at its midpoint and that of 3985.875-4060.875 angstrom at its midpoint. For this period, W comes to 1.7 angstrom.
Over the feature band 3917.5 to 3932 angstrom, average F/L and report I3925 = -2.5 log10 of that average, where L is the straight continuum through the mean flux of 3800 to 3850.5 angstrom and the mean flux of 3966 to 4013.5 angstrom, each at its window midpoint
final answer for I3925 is 0.09 mag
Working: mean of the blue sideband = 12.5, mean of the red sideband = 12.6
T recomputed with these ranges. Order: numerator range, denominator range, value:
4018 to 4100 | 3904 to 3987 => 1.18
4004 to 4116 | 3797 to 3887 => 1.22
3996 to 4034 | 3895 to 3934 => 1.17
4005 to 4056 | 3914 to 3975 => 1.14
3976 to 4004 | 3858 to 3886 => 1.16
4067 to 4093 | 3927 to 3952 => 1.20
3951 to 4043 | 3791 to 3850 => 1.11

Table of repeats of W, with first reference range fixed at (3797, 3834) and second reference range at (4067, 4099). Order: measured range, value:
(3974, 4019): 1.9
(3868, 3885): 2.2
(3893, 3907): 1.3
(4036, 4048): -0.3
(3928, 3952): 1.7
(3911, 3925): 1.9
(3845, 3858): 0.4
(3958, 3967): 0.8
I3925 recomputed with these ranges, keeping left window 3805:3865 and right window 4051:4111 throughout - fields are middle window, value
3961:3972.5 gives 0.094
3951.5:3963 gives 0.059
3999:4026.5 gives 0.041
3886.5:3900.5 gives 0.154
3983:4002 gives 0.033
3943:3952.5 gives 0.084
